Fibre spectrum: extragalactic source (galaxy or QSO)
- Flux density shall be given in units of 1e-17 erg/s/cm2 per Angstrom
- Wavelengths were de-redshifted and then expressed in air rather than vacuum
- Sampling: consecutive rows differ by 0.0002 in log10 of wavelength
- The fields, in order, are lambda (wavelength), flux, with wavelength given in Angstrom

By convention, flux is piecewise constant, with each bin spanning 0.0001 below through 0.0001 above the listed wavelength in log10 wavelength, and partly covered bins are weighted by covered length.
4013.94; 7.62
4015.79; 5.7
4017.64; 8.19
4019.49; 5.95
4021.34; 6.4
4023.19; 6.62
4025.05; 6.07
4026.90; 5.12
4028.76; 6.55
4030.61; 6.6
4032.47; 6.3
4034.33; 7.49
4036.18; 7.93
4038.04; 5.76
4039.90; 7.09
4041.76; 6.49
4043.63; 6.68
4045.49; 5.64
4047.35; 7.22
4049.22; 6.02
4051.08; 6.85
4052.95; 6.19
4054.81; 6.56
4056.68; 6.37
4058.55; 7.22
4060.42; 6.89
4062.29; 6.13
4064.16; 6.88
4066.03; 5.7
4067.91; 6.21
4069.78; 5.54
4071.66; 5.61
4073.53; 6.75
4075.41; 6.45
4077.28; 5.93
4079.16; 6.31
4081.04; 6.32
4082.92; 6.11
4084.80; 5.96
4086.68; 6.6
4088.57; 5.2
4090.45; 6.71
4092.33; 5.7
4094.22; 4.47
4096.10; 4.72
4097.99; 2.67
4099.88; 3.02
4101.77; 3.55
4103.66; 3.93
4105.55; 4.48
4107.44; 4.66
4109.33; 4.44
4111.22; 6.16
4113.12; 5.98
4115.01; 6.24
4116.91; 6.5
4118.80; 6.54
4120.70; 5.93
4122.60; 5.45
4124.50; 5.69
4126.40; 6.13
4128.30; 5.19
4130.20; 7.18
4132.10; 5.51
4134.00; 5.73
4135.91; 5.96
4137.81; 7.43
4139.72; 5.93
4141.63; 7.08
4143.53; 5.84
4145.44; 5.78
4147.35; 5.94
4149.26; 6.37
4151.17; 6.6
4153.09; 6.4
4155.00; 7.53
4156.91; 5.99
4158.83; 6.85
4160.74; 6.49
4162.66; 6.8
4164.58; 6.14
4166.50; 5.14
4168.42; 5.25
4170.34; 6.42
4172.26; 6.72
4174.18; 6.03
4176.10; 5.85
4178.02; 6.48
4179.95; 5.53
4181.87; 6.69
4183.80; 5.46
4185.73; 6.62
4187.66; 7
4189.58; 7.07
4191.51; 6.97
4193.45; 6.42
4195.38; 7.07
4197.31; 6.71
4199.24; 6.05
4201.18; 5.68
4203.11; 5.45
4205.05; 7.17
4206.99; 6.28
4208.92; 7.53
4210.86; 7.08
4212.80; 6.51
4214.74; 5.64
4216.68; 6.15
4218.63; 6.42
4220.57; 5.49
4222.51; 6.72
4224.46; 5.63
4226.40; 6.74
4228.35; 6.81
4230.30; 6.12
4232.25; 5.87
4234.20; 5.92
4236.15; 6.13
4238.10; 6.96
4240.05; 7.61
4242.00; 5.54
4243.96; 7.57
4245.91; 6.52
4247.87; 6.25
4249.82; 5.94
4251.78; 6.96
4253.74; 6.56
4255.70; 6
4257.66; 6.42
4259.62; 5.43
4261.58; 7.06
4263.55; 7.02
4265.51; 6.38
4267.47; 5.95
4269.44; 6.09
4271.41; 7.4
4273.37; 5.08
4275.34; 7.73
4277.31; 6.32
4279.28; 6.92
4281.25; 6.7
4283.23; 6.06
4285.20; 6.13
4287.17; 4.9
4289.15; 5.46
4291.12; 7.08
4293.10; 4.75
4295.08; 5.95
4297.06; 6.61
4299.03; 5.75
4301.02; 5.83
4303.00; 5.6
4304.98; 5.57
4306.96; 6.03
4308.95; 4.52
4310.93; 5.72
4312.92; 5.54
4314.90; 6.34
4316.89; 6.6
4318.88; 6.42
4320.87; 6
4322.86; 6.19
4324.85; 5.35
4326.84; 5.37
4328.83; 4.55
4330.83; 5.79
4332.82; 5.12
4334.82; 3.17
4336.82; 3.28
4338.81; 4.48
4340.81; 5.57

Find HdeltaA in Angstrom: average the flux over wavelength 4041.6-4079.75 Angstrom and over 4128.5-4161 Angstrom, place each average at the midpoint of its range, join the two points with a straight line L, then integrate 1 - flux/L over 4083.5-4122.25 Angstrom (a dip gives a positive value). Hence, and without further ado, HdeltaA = 7.2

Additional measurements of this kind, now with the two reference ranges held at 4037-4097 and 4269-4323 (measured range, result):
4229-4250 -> -1.2 Angstrom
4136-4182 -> -1.1 Angstrom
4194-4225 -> -1.3 Angstrom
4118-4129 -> 0.6 Angstrom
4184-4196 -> -1.3 Angstrom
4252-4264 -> -0.7 Angstrom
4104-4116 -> 1.8 Angstrom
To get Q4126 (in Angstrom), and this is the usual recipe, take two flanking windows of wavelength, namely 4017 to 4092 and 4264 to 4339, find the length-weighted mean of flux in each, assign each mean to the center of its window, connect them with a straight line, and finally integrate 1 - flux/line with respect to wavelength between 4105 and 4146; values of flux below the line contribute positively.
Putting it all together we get 2.0 Angstrom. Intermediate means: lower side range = 6.4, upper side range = 5.78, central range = 5.92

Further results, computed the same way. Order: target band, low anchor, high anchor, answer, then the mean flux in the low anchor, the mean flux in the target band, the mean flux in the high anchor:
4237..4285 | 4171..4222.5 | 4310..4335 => -4.1 Angstrom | 6.39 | 6.51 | 5.63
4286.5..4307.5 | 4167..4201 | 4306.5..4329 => 0.2 Angstrom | 6.34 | 5.78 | 5.76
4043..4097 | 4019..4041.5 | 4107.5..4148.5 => 1.2 Angstrom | 6.5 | 6.17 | 6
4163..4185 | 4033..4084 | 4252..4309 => 1.0 Angstrom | 6.45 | 6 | 6.15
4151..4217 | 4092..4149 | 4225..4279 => -5.0 Angstrom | 5.47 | 6.39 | 6.46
